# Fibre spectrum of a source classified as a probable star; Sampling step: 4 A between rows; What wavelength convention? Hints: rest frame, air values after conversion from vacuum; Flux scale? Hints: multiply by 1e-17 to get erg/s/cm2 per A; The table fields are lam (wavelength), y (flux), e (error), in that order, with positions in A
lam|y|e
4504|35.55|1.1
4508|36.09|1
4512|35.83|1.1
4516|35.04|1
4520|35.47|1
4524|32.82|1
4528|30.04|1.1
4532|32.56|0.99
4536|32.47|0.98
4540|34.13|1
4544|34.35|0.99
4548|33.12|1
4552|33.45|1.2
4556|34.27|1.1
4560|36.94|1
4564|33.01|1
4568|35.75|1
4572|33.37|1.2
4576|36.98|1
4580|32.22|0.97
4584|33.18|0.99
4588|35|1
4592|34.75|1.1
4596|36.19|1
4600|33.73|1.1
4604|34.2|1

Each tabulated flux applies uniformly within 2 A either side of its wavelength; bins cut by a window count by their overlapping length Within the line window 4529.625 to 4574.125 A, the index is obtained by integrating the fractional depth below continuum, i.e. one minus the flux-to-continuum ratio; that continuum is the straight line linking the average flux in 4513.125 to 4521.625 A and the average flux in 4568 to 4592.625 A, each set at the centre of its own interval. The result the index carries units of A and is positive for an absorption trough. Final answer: 1.1 A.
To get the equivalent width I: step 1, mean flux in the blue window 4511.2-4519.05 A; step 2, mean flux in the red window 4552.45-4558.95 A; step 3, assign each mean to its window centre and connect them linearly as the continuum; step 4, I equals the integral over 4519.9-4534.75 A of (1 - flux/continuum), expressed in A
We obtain 1.2 A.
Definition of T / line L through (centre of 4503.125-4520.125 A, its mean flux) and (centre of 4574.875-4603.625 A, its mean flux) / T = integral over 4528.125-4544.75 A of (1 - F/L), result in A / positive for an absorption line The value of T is 1.1 A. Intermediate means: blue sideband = 35.6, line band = 32.9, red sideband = 34.5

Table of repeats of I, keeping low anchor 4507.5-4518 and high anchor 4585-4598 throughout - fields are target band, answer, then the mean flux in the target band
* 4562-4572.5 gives 0.3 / 34.1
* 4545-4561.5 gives 0.5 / 34.4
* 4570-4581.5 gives 0.3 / 34.3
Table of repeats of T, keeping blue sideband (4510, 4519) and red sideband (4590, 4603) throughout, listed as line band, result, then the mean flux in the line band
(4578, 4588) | 0.51 A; 33.2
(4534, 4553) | 0.93 A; 33.5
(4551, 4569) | 0.21 A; 34.7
